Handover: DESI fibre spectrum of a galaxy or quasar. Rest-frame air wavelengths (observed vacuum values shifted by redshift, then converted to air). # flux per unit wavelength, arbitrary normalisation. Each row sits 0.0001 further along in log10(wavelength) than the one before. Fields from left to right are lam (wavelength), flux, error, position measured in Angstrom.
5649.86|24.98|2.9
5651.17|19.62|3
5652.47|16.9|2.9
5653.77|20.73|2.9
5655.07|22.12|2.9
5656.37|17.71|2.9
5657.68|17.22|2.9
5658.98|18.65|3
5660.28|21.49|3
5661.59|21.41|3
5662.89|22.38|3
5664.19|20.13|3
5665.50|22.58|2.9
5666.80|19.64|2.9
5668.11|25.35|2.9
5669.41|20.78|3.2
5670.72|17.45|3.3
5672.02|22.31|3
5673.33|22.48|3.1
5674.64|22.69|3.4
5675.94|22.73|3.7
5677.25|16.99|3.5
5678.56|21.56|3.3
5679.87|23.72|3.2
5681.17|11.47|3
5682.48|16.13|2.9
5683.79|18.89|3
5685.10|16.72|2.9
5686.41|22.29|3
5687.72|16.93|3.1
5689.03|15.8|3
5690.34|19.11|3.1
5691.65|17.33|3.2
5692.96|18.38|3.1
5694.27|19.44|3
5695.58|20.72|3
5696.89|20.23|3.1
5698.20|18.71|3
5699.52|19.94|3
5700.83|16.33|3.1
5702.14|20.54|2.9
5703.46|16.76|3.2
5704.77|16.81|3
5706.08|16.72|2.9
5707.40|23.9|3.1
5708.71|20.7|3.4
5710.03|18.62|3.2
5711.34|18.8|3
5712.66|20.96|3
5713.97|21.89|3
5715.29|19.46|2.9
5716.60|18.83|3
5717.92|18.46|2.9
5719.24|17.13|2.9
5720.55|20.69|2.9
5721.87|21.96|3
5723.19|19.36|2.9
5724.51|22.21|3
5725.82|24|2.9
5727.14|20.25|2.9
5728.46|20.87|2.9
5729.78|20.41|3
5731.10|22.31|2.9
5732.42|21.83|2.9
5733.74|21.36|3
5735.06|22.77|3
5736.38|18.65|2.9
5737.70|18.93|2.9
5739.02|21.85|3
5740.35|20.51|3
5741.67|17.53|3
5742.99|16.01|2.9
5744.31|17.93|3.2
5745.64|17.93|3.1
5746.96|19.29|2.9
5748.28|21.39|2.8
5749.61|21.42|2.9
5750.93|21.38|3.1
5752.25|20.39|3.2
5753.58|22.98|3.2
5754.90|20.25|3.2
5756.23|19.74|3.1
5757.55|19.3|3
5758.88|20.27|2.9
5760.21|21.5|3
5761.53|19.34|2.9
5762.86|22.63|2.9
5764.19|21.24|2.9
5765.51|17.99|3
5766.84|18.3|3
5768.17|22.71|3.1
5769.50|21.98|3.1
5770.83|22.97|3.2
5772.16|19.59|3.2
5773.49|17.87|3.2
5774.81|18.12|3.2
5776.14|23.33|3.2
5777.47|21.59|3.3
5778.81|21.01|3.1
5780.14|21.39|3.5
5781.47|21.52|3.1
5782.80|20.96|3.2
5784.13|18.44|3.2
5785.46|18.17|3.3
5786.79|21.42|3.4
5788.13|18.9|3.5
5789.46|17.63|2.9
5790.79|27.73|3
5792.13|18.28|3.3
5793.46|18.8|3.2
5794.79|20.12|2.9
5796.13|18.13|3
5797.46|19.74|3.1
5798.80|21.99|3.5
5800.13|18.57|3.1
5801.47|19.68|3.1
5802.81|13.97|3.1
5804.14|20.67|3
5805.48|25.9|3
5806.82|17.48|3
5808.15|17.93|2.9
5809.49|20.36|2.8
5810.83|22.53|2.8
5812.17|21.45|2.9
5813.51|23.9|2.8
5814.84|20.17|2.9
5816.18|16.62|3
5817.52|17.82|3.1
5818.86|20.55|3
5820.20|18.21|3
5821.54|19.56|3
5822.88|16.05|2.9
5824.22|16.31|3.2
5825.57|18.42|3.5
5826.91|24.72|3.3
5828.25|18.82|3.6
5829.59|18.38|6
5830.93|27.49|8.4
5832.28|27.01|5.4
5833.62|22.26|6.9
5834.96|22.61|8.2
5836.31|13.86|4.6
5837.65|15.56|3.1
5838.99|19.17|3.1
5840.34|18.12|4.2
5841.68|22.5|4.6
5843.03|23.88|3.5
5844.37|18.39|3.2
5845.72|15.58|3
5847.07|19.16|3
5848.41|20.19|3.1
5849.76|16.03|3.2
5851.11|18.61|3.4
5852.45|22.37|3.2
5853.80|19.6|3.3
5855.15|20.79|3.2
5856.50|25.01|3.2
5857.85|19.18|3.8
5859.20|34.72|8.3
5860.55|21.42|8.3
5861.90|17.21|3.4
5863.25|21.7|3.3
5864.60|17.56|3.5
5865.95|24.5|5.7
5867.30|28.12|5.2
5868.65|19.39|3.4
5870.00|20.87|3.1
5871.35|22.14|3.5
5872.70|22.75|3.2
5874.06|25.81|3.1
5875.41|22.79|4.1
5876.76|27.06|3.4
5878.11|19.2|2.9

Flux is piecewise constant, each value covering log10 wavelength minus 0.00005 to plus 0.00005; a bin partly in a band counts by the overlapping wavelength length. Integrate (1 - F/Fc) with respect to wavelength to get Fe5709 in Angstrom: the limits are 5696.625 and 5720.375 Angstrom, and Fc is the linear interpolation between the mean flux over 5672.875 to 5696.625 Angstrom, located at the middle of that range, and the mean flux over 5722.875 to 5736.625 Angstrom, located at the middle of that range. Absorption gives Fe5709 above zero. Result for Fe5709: 1.3 Angstrom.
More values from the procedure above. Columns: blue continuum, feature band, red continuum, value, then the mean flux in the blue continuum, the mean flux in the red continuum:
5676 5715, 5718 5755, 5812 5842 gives -2.2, 18.9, 19.9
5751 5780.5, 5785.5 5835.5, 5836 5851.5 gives -2.1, 20.7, 18.5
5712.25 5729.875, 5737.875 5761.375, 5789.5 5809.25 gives 0.3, 20.5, 19.9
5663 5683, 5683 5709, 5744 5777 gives 2.2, 20.5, 20.4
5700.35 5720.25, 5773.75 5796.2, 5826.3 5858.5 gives -0.6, 19.1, 20.4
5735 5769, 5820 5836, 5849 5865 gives 0.1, 20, 21.2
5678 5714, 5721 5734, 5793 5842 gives -1.6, 18.9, 19.9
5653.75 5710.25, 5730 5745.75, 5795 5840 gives -0.1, 19.6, 19.9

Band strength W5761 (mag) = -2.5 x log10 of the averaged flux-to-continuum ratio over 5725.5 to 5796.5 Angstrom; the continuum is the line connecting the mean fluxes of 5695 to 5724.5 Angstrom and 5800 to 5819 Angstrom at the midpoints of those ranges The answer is -0.04 mag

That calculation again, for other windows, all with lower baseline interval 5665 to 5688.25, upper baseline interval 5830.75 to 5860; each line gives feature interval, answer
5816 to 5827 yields 0.13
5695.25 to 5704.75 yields 0.07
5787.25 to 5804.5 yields 0.06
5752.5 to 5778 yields -0.01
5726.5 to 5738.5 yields -0.03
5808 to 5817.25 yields 0.01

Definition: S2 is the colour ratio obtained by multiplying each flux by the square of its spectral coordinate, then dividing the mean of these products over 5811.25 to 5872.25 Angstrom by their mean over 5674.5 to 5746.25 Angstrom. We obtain 1.11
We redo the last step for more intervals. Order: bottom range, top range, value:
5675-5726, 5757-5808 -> 1.08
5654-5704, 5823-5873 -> 1.13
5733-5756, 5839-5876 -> 1.11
